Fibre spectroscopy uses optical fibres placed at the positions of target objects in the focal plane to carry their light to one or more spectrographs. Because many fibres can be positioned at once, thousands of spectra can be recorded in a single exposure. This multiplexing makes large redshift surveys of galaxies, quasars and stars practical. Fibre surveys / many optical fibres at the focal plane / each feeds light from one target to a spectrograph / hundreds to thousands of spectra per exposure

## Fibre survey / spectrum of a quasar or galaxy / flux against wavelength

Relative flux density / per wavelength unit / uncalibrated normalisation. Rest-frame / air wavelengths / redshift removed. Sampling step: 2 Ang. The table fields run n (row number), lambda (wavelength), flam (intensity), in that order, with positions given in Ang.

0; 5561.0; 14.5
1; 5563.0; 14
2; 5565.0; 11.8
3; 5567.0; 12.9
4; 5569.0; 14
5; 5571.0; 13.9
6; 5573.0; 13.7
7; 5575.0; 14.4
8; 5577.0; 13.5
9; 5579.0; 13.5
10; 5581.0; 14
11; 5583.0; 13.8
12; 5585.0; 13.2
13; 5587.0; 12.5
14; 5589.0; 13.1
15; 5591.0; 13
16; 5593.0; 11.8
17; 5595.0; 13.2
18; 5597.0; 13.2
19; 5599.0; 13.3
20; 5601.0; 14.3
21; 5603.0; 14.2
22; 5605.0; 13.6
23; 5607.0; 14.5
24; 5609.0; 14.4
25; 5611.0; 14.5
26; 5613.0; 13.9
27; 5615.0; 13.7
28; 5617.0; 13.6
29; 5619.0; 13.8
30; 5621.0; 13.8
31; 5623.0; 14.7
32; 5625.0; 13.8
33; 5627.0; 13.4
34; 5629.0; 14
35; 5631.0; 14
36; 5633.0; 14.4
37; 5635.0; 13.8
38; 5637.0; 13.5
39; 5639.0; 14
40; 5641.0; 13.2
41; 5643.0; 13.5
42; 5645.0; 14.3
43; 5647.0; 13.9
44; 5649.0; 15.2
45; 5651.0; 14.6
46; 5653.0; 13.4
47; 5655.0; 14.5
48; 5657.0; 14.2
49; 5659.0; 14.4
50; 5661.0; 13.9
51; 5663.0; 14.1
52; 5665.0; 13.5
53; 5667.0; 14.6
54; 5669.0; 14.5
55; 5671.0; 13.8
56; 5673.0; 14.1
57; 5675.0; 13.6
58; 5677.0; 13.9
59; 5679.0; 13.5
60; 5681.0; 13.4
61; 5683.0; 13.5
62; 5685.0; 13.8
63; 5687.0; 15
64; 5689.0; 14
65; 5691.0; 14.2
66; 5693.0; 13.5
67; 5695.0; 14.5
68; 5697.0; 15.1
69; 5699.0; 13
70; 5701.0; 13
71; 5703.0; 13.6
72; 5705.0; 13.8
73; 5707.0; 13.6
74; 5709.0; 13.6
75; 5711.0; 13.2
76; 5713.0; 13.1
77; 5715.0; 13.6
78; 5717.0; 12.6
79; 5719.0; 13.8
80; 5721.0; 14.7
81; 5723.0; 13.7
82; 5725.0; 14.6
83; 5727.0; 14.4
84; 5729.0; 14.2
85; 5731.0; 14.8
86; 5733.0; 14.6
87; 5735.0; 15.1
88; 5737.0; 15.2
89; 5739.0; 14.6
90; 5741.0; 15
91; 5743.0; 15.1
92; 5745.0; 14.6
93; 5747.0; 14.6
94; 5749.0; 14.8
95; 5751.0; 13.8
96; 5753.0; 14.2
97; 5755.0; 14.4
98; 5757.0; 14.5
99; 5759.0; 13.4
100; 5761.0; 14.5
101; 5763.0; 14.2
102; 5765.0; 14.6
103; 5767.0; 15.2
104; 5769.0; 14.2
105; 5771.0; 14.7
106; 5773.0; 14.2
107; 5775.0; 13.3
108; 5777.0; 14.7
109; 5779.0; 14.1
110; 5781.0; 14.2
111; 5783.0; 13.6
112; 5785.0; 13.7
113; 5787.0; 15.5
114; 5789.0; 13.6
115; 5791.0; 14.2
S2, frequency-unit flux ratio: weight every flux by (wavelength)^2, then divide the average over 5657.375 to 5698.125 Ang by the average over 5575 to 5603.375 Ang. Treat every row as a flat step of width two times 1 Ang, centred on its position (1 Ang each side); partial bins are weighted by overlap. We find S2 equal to 1.09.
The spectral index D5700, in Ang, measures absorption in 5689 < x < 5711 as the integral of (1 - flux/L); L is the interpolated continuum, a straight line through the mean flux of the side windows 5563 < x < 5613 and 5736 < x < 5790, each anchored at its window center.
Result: 0.5 Ang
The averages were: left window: 13.5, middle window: 13.8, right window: 14.4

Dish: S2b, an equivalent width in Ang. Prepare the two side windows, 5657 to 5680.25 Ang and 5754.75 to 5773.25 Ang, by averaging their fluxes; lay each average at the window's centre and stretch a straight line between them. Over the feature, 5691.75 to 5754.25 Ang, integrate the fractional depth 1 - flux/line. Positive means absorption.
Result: 0.4 Ang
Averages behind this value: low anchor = 14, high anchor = 14.4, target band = 14.1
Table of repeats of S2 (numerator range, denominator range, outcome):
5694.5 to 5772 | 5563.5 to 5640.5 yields 1.09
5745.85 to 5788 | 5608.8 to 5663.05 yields 1.07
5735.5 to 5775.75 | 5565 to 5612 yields 1.13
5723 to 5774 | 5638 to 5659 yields 1.07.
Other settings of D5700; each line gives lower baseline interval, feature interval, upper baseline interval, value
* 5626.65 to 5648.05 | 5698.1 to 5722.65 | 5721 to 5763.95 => 1.4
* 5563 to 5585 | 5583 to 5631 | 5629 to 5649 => 0.3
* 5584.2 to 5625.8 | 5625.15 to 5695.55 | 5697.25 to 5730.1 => -1.7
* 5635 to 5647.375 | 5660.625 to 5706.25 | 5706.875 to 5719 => -1.4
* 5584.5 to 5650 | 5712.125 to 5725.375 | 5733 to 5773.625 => 0.6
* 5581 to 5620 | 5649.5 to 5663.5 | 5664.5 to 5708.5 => -0.4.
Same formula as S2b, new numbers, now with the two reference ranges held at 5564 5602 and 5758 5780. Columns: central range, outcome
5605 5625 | -0.9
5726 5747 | -0.9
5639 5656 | -0.5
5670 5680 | 0.0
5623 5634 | -0.4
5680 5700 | -0.2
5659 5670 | -0.3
